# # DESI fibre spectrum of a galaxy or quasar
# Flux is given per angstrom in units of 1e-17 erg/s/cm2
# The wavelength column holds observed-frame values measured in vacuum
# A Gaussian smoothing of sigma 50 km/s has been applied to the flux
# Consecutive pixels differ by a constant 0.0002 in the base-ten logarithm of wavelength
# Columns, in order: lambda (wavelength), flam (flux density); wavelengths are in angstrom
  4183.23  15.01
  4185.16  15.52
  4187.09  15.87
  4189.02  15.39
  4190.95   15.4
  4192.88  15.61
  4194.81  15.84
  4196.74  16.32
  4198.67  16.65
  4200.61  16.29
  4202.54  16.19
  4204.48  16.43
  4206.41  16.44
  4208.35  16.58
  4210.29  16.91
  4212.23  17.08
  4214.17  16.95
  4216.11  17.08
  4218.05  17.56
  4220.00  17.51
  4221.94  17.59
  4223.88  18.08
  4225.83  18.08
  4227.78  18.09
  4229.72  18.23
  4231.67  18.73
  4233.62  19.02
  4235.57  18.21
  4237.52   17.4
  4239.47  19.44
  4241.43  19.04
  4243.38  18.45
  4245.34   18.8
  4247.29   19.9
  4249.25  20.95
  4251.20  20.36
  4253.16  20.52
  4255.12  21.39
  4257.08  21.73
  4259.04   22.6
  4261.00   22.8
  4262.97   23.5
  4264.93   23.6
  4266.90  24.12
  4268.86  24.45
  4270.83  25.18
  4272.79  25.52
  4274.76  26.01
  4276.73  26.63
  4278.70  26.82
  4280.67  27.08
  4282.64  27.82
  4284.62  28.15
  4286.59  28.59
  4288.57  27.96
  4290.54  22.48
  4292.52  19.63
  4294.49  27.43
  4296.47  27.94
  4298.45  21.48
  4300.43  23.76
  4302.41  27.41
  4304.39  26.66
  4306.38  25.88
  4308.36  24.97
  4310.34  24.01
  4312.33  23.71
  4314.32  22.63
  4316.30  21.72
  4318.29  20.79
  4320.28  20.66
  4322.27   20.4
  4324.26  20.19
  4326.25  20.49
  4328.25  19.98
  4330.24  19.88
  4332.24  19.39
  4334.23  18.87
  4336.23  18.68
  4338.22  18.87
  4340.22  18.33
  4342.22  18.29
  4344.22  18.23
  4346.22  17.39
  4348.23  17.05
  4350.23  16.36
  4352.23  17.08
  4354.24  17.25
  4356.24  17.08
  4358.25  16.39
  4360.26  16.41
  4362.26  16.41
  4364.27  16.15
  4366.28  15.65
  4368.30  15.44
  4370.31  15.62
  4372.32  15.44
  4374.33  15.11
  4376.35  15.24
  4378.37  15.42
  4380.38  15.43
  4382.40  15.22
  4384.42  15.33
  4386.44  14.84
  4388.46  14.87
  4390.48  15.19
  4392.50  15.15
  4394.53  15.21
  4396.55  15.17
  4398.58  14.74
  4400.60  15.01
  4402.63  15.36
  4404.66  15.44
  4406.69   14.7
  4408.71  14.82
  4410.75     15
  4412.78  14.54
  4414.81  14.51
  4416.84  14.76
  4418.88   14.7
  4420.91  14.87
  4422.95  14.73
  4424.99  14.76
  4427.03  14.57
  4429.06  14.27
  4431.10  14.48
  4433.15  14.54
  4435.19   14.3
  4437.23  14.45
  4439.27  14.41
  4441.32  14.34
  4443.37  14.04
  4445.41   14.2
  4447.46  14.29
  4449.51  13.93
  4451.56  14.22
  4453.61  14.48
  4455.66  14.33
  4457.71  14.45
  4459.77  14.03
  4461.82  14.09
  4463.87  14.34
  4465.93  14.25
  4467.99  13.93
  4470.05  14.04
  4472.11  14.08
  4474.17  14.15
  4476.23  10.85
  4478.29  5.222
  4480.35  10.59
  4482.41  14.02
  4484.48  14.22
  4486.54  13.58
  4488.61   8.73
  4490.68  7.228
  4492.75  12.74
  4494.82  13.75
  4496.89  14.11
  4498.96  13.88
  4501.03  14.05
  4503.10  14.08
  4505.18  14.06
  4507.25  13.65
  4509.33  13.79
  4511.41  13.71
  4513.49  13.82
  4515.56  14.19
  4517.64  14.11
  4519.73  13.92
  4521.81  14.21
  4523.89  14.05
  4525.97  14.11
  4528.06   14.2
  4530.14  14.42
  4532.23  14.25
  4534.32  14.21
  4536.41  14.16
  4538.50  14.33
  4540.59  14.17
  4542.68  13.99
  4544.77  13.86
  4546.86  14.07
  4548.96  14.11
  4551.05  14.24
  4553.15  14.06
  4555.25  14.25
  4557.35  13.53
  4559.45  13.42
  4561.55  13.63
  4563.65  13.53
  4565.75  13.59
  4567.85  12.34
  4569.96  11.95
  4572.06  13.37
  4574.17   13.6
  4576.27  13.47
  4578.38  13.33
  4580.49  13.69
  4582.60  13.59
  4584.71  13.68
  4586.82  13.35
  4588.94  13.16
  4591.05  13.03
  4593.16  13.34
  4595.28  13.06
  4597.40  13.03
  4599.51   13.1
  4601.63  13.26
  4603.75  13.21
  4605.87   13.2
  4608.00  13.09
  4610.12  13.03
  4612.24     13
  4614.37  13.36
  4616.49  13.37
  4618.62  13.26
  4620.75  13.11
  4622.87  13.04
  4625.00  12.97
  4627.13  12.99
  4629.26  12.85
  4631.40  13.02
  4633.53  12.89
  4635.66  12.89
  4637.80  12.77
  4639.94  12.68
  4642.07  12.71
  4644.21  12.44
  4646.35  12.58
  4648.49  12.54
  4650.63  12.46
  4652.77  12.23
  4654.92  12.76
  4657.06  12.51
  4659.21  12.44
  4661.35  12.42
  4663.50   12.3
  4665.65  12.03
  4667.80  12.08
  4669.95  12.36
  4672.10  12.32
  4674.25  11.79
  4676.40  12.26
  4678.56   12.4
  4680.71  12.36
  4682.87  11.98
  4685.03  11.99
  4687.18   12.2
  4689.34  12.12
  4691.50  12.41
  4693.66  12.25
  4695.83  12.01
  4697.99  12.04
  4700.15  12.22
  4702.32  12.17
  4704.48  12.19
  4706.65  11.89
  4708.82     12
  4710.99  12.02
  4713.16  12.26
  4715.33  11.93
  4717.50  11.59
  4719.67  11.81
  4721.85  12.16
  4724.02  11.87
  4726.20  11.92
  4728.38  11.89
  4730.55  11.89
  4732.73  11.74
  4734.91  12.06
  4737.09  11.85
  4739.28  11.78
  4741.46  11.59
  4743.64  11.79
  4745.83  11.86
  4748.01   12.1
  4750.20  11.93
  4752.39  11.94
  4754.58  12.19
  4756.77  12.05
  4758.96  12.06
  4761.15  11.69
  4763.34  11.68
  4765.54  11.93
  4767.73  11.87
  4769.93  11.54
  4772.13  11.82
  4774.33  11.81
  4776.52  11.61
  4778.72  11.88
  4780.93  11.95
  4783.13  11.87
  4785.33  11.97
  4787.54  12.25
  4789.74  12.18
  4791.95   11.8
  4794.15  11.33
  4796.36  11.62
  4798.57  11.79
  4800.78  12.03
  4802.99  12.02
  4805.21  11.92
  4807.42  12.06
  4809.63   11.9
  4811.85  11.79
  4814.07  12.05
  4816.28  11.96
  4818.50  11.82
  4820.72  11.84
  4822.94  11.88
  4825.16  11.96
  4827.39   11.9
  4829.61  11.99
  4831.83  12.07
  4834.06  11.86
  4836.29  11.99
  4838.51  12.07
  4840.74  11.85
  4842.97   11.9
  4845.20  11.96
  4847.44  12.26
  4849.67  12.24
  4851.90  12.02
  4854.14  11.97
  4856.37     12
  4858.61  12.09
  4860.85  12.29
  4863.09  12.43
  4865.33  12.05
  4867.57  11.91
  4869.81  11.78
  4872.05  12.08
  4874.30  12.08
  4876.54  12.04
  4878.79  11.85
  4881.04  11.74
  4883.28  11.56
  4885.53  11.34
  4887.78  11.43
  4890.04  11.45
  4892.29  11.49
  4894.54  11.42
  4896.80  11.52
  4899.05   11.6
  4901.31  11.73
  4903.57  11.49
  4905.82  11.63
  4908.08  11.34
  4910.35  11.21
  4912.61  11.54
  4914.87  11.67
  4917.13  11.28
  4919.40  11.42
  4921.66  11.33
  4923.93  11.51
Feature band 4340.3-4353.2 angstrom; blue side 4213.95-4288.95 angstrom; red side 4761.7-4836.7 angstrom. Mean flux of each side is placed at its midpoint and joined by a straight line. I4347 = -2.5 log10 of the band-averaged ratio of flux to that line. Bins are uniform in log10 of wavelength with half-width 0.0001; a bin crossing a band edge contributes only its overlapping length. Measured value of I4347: 0.145 mag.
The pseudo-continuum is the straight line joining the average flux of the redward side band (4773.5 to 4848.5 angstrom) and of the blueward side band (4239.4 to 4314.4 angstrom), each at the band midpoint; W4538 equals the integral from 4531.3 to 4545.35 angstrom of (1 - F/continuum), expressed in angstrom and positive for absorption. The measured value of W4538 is 3.0 angstrom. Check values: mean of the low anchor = 23.9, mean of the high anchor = 11.9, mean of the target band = 14.1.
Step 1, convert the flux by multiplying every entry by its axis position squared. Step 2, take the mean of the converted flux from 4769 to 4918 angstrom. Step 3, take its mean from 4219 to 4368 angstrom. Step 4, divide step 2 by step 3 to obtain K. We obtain 0.71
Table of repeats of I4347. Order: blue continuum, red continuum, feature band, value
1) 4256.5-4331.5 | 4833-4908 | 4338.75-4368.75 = 0.32 mag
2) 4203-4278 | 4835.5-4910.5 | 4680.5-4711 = 0.17 mag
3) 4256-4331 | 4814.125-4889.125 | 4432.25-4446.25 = 0.41 mag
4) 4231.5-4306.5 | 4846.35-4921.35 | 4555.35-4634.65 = 0.28 mag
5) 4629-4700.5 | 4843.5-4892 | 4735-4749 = 0.03 mag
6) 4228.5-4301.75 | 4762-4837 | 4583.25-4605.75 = 0.21 mag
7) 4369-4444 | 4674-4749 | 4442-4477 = 0.03 mag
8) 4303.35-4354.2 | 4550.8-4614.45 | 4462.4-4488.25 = 0.27 mag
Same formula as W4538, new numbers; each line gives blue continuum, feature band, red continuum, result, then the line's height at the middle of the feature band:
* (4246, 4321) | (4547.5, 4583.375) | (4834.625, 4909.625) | 9.28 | 18.2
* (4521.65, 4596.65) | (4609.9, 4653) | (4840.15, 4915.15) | 1.26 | 13.3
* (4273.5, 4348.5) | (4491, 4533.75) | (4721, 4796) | 9.67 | 17.9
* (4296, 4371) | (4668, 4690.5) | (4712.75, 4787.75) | 1.82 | 13.2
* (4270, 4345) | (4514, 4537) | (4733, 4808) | 4.78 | 17.9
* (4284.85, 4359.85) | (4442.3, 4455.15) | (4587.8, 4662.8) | 2.60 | 17.8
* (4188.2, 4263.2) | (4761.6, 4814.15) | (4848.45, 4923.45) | 3.47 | 12.7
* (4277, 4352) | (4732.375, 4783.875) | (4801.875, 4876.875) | 6.61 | 13.6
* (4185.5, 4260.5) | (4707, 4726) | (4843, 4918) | 1.96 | 13.3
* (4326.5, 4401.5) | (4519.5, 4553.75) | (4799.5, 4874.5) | 1.75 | 14.9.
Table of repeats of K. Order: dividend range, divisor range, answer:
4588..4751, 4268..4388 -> 0.70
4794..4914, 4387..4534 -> 1.01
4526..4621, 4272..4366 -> 0.70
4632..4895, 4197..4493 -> 0.81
